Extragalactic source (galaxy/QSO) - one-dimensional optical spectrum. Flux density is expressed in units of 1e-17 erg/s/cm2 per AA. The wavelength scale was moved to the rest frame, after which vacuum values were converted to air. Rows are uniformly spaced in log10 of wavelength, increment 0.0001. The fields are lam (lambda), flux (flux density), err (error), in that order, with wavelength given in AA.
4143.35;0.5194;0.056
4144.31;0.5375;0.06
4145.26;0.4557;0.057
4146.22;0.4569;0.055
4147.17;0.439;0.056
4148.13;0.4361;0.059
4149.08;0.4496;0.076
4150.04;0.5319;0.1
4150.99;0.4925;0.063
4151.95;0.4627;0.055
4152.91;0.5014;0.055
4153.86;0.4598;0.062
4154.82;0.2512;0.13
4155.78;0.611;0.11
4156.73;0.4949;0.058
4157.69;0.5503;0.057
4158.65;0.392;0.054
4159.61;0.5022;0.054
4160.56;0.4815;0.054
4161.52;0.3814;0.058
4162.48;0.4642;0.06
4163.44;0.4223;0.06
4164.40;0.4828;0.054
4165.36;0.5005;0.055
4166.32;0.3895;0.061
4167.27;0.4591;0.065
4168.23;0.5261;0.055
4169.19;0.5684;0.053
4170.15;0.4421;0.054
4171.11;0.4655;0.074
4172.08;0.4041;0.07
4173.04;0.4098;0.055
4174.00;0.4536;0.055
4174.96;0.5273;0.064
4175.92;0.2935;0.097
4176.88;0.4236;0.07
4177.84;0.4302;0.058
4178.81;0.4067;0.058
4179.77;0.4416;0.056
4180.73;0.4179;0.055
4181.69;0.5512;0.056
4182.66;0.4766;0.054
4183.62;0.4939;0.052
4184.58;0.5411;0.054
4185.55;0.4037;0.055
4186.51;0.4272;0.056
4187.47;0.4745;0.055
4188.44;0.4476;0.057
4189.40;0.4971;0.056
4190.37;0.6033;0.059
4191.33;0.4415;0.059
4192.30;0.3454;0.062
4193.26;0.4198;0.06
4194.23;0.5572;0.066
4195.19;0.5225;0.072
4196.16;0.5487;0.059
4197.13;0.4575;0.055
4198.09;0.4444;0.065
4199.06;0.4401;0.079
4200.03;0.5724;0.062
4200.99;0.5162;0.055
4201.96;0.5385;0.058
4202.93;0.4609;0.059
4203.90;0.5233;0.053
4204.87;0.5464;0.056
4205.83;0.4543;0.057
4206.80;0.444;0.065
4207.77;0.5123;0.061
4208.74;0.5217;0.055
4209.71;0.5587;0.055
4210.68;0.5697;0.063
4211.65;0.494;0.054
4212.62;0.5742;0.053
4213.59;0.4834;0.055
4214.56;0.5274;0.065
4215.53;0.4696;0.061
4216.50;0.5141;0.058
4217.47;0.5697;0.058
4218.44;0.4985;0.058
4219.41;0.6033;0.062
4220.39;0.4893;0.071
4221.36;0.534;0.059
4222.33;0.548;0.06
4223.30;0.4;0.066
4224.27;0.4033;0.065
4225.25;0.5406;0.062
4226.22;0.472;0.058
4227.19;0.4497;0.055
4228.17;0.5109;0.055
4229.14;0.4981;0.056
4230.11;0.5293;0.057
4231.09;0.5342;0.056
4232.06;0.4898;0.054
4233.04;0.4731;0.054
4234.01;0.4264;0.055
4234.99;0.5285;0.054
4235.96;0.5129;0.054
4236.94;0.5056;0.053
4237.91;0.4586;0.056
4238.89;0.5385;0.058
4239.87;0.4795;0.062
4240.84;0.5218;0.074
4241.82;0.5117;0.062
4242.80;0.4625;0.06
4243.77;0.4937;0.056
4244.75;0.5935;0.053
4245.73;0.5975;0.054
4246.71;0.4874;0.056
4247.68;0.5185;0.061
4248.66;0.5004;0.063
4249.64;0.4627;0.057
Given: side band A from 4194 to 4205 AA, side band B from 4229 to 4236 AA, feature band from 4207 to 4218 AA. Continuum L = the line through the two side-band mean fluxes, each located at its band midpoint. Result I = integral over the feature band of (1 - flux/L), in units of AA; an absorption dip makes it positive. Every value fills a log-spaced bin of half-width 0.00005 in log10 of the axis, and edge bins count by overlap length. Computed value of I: -0.4 AA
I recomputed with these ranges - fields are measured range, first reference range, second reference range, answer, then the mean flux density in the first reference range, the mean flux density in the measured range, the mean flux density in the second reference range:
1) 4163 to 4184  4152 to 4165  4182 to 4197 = 0.74 AA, 0.461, 0.454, 0.48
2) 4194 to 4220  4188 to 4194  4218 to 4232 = -1.86 AA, 0.463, 0.515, 0.5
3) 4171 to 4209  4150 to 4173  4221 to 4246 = 0.65 AA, 0.466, 0.471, 0.5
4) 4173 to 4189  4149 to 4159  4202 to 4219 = 1.42 AA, 0.474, 0.45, 0.514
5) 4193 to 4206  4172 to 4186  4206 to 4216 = -0.36 AA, 0.446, 0.503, 0.513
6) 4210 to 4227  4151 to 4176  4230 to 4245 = -0.68 AA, 0.461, 0.511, 0.502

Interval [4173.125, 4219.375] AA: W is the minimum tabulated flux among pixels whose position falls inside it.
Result 0.2935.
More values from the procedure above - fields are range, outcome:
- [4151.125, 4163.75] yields 0.2512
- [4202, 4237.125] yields 0.4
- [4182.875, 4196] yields 0.3454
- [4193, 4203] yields 0.4198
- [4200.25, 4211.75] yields 0.444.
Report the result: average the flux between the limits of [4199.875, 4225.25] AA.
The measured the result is 0.512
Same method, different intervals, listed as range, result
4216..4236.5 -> 0.501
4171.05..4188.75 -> 0.446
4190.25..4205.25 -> 0.493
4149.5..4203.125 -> 0.468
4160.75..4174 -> 0.455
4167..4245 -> 0.489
